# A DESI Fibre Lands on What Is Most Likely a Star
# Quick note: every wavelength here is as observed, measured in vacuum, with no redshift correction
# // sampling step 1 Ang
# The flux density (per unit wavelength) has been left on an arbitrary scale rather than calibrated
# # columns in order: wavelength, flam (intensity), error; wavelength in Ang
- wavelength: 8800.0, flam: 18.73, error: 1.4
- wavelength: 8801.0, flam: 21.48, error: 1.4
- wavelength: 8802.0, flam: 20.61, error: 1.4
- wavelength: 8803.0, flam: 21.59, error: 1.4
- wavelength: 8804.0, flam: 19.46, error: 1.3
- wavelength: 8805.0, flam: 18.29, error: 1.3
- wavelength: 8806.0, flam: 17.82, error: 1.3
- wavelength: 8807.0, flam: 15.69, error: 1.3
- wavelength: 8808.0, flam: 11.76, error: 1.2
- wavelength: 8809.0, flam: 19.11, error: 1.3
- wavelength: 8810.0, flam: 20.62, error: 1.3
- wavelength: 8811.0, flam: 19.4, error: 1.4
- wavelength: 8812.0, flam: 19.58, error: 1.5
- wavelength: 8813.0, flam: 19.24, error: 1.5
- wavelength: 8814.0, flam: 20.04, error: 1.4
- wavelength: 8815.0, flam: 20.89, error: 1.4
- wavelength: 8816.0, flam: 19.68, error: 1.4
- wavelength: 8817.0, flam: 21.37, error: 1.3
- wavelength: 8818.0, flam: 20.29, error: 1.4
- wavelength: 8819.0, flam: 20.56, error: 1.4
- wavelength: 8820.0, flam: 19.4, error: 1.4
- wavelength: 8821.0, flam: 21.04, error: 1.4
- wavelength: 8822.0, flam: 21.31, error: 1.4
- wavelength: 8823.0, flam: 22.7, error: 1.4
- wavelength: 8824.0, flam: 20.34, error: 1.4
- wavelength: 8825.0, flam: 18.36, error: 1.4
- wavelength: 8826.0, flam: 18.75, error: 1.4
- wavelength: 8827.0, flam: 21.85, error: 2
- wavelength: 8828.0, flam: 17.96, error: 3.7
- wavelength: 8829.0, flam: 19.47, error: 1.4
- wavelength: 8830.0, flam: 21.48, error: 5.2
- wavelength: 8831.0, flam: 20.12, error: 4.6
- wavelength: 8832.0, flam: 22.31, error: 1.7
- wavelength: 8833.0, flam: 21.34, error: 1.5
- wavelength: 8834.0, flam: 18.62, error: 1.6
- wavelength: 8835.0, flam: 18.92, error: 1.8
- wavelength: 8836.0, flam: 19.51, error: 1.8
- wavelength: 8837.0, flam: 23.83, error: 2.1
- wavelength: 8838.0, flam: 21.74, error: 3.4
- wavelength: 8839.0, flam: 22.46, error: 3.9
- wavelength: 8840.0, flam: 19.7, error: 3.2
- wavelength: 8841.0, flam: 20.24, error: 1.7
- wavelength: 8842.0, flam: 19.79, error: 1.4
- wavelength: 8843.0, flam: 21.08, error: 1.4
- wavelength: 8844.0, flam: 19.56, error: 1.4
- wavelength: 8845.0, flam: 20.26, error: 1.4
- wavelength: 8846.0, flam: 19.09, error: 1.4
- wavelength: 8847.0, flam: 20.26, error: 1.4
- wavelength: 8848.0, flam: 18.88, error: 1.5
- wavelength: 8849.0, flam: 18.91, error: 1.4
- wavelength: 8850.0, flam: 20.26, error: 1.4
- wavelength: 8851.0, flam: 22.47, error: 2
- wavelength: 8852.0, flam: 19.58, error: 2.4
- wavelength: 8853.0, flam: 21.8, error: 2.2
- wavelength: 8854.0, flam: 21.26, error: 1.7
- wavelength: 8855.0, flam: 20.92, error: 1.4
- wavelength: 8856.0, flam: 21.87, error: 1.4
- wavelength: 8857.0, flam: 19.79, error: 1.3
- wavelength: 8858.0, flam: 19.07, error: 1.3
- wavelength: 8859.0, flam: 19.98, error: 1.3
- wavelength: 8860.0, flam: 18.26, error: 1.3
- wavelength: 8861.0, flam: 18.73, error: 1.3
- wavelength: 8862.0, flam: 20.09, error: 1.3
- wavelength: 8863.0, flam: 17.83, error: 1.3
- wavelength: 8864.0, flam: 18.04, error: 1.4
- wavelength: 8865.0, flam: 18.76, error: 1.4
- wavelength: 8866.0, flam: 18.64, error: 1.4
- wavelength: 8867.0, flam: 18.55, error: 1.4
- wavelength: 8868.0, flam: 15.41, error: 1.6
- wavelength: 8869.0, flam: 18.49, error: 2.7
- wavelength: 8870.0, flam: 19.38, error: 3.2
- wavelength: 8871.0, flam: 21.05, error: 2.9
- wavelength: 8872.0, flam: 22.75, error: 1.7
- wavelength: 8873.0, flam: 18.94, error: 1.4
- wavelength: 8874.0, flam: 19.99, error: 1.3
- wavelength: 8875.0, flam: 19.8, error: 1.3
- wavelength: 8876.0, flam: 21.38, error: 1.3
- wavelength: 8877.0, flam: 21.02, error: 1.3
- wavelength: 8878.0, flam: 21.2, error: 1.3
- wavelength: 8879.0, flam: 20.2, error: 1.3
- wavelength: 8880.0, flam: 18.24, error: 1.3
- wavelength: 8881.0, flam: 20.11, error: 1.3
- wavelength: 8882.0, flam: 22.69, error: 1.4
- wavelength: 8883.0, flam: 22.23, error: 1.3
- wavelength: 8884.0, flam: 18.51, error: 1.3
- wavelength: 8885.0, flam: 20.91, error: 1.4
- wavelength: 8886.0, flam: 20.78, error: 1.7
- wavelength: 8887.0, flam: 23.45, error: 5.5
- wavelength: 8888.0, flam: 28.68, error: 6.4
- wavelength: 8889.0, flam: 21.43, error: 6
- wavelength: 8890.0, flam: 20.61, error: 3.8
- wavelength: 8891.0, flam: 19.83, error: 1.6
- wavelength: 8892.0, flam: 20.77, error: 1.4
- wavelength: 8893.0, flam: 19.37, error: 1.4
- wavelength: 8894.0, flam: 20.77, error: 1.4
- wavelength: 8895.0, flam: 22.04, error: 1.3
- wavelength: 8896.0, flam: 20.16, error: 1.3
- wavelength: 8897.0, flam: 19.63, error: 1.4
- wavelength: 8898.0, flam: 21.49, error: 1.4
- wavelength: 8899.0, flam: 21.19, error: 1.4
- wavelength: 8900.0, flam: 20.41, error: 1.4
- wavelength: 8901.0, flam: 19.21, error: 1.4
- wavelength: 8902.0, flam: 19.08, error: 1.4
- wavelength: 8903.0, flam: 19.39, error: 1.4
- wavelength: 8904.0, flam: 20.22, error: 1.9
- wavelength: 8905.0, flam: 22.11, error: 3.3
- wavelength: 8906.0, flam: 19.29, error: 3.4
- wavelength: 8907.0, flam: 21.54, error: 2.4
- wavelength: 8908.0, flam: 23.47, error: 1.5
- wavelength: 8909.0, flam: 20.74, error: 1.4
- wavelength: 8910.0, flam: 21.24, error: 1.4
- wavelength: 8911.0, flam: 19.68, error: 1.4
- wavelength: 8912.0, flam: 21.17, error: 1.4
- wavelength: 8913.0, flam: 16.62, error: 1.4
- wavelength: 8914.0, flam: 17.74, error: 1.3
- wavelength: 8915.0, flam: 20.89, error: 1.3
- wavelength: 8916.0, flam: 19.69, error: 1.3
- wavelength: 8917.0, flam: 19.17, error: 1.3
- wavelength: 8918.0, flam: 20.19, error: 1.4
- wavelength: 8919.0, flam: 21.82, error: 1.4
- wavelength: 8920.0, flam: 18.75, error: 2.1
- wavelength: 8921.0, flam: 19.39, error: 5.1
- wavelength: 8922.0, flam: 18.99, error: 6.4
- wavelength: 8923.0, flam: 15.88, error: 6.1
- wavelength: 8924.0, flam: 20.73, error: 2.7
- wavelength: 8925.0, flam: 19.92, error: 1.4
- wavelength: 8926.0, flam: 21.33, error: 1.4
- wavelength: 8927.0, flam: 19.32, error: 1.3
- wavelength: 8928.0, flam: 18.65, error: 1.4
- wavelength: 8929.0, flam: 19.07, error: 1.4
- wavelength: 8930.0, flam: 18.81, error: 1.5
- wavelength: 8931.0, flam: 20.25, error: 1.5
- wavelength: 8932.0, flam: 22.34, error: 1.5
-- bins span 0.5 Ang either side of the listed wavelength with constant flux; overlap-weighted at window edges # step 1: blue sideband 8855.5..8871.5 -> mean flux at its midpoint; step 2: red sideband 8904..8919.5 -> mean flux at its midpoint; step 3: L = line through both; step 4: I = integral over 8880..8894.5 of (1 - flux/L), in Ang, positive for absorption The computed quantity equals -1.2 Ang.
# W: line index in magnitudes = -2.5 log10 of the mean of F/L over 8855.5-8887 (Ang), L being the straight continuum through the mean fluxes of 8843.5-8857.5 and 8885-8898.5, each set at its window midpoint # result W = 0.06 mag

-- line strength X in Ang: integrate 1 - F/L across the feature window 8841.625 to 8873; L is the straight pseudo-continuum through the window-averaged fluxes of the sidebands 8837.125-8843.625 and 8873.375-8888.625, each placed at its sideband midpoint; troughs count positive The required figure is 2.1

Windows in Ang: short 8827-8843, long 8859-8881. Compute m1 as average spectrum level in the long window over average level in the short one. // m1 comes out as 0.9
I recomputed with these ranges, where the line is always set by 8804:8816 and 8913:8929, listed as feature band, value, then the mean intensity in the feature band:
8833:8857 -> -2.2 Ang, 20.5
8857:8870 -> 0.2 Ang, 18.6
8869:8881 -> -0.8 Ang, 20.3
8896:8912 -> -1.1 Ang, 20.6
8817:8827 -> -1.0 Ang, 20.4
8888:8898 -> -0.9 Ang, 21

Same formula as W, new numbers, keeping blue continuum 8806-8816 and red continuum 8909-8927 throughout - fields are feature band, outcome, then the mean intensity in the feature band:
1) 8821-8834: -0.10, 20.4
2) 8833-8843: -0.10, 20.6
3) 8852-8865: -0.04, 19.8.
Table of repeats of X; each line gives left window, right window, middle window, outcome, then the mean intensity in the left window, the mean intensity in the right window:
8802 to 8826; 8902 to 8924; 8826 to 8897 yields -2.24 Ang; 19.5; 19.9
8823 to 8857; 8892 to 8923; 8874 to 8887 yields -0.28 Ang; 20.4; 20.1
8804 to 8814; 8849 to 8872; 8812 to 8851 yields -3.23 Ang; 18.1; 19.6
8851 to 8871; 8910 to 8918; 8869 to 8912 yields -3.03 Ang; 19.4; 19.5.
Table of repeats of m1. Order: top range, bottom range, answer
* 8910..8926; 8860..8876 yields 1.02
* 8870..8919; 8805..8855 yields 1.03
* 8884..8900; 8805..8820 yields 1.12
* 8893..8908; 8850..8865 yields 1.03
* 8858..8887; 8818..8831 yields 0.98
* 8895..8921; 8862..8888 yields 1.01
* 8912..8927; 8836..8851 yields 0.95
